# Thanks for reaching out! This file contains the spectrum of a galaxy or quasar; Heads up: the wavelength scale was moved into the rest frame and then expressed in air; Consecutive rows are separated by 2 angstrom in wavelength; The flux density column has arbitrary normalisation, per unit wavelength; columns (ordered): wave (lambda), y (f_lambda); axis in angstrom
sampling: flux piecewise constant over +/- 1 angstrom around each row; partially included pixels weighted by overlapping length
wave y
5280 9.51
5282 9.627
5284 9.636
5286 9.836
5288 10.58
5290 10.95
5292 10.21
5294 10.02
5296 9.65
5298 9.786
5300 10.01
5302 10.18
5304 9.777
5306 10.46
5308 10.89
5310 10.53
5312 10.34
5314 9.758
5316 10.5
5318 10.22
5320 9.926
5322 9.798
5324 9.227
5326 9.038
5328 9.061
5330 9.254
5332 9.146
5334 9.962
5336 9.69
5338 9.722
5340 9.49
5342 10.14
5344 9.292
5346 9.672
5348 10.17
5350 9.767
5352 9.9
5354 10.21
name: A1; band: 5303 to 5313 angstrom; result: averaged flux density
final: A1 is 10.4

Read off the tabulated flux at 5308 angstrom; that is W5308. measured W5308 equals 10.89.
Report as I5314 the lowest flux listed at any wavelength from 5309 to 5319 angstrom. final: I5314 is 9.758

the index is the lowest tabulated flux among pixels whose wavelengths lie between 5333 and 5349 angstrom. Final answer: 9.292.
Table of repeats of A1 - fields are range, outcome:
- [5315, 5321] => 10.2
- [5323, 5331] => 9.14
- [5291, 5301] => 9.94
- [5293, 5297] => 9.84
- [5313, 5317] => 10.1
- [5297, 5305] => 9.94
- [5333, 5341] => 9.72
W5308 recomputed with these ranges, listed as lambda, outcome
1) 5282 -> 9.627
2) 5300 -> 10.01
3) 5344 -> 9.292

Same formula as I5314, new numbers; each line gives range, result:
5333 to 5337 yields 9.69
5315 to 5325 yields 9.227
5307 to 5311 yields 10.53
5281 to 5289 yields 9.627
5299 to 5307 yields 9.777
